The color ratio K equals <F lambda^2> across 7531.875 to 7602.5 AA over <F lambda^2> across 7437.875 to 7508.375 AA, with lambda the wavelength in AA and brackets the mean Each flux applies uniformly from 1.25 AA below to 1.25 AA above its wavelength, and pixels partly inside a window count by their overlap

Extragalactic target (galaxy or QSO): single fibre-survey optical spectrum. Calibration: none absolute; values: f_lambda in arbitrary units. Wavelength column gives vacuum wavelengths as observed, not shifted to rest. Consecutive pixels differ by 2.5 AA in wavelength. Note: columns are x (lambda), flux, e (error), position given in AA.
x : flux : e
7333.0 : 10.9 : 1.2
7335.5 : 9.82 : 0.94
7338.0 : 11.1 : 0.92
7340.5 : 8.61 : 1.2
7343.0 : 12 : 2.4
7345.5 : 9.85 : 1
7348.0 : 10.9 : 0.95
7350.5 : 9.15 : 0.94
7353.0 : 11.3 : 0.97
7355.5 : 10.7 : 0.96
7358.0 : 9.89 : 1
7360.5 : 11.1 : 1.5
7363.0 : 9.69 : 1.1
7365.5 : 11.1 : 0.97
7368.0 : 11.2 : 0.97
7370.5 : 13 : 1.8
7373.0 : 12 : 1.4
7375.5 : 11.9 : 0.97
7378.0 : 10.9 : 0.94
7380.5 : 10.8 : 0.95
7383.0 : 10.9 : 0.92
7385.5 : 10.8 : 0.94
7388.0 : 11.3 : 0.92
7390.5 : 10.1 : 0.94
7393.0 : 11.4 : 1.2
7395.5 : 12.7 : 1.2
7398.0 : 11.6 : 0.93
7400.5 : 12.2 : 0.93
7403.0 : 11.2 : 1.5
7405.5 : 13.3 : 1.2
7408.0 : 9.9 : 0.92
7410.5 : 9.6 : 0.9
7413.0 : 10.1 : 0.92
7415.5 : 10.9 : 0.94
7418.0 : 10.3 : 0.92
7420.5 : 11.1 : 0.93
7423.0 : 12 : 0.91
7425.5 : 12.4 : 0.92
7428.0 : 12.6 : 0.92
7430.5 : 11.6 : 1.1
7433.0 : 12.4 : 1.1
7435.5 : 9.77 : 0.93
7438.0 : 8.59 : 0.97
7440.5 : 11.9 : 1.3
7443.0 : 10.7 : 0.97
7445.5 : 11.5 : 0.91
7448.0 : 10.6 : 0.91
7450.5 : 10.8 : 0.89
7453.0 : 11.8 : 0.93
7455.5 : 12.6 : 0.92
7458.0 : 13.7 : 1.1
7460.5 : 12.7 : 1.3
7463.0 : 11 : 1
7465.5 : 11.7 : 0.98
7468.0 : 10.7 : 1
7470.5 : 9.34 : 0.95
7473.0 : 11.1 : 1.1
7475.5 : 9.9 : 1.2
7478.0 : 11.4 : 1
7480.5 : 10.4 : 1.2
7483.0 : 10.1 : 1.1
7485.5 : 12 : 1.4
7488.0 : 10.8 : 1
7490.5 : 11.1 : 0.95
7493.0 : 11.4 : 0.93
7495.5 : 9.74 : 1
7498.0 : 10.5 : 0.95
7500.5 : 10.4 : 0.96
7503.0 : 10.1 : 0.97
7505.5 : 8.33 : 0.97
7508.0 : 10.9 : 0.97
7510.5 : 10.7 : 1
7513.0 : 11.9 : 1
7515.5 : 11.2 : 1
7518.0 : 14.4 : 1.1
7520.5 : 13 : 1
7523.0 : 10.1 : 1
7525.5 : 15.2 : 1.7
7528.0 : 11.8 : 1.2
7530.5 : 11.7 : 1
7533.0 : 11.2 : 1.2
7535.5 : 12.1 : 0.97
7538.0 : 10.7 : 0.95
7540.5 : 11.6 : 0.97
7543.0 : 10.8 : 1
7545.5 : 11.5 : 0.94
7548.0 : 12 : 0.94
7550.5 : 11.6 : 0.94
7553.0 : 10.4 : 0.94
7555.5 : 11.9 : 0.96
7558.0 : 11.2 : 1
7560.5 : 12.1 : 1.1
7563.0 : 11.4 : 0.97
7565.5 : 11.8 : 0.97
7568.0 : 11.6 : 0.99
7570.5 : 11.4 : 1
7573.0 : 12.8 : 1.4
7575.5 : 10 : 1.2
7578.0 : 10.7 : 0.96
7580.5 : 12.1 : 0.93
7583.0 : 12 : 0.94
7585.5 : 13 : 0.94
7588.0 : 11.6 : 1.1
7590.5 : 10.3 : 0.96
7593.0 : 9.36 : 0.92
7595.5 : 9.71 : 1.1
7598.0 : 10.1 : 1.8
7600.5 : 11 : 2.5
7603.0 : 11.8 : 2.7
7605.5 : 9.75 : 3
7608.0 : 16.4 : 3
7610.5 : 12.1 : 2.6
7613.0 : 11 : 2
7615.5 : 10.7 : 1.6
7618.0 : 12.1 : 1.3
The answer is 1.06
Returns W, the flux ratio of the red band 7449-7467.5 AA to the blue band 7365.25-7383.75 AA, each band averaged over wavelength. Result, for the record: 1.0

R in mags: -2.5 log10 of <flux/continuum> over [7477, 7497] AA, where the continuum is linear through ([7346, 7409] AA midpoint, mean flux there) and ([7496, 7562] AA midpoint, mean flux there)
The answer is 0.05 mag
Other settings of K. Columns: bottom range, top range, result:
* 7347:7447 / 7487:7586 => 1.07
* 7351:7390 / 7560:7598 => 1.08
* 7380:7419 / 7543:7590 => 1.09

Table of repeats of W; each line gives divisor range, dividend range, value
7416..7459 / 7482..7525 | 0.97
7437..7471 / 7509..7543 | 1.05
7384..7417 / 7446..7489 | 1.01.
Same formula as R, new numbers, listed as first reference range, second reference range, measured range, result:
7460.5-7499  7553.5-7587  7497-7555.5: -0.02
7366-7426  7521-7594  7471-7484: 0.09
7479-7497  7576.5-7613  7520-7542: -0.08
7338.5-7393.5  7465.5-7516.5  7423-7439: -0.06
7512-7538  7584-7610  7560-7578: 0.02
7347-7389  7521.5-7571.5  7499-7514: 0.11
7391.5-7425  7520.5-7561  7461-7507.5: 0.09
